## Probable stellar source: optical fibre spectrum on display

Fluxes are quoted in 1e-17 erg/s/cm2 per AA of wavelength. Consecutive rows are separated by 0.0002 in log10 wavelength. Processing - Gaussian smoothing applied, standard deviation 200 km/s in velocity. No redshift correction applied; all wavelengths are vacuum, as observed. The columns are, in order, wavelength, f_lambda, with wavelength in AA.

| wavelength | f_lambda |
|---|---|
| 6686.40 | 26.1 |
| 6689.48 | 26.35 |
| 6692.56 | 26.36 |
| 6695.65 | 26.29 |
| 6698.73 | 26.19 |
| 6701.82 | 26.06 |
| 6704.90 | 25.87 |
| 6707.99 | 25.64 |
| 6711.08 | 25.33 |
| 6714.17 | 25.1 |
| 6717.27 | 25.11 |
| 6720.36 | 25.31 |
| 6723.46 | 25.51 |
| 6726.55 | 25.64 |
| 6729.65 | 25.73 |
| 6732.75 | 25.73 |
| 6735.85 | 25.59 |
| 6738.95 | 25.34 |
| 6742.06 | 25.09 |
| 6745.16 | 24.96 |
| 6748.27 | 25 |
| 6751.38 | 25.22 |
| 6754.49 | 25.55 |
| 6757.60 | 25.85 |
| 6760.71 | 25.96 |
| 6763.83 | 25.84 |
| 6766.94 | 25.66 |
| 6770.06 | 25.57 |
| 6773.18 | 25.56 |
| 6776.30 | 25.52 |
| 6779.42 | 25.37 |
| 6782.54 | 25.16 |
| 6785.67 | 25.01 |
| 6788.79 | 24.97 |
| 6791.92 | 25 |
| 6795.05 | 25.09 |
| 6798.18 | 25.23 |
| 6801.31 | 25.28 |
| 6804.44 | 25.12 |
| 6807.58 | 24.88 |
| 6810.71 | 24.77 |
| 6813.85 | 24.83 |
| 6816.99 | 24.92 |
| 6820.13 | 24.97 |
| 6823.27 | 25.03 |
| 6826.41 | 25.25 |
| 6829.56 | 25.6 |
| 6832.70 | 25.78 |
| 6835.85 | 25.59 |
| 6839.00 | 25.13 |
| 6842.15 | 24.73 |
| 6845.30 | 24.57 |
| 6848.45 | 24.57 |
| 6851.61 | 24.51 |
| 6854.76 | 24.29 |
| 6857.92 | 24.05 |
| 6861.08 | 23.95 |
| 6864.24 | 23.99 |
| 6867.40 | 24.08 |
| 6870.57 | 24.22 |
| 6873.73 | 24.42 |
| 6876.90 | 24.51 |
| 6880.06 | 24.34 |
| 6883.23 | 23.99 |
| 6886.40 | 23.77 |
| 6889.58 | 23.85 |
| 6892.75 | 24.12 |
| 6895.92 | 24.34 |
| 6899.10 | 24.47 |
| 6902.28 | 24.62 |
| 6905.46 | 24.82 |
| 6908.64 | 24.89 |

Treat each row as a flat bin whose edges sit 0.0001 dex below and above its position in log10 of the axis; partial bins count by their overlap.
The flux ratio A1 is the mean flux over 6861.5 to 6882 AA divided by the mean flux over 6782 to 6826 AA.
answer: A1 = 1.0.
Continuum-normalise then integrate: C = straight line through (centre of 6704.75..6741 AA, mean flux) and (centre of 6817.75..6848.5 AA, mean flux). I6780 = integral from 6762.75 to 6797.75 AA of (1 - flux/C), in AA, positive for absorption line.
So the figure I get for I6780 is 0.0 AA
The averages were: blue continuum 25.5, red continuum 25.1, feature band 25.3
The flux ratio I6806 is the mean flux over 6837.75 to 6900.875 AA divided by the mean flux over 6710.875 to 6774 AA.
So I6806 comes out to 0.95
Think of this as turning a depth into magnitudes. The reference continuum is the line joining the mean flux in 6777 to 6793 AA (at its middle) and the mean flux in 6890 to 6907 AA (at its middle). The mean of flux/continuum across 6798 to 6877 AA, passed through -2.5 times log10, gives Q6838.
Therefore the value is 0.00 mag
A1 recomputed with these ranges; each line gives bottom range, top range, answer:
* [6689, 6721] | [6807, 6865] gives 0.96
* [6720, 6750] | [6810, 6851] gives 0.99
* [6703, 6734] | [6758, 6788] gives 1.00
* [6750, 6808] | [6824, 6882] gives 0.97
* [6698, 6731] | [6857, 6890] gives 0.94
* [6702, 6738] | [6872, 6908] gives 0.95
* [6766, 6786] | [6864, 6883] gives 0.95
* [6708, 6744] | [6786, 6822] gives 0.98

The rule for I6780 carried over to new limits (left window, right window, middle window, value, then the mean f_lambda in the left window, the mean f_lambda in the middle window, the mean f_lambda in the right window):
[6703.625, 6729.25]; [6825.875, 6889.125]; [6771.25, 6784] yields -0.2 AA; 25.4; 25.4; 24.5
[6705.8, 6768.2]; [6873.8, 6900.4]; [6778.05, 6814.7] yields -0.2 AA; 25.5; 25.1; 24.2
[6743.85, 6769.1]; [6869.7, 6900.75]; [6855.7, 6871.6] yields 0.2 AA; 25.5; 24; 24.2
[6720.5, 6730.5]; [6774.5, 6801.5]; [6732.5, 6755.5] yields 0.2 AA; 25.6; 25.3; 25.2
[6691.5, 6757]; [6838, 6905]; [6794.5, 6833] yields -0.5 AA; 25.5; 25.1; 24.3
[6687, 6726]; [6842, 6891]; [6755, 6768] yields -0.3 AA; 25.8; 25.8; 24.2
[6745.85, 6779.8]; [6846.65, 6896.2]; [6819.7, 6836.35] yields -0.4 AA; 25.5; 25.4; 24.2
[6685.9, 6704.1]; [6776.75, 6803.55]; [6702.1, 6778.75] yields 0.6 AA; 26.2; 25.5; 25.2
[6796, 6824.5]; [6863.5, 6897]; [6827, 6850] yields -0.4 AA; 25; 25.1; 24.2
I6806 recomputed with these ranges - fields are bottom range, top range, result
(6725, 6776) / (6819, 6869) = 0.97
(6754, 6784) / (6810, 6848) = 0.98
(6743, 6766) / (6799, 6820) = 0.98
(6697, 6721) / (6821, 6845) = 0.99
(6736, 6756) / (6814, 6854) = 0.99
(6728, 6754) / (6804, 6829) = 0.99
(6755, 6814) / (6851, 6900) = 0.95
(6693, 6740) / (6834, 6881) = 0.95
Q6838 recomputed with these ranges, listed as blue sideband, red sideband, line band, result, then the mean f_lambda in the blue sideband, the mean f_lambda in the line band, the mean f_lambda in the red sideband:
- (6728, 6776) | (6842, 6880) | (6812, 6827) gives -0.01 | 25.5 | 25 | 24.3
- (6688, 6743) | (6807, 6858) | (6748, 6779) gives -0.01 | 25.7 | 25.6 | 24.9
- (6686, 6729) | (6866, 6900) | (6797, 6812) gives -0.01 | 25.8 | 25.1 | 24.2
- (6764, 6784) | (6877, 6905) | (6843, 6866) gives 0.01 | 25.5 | 24.3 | 24.2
